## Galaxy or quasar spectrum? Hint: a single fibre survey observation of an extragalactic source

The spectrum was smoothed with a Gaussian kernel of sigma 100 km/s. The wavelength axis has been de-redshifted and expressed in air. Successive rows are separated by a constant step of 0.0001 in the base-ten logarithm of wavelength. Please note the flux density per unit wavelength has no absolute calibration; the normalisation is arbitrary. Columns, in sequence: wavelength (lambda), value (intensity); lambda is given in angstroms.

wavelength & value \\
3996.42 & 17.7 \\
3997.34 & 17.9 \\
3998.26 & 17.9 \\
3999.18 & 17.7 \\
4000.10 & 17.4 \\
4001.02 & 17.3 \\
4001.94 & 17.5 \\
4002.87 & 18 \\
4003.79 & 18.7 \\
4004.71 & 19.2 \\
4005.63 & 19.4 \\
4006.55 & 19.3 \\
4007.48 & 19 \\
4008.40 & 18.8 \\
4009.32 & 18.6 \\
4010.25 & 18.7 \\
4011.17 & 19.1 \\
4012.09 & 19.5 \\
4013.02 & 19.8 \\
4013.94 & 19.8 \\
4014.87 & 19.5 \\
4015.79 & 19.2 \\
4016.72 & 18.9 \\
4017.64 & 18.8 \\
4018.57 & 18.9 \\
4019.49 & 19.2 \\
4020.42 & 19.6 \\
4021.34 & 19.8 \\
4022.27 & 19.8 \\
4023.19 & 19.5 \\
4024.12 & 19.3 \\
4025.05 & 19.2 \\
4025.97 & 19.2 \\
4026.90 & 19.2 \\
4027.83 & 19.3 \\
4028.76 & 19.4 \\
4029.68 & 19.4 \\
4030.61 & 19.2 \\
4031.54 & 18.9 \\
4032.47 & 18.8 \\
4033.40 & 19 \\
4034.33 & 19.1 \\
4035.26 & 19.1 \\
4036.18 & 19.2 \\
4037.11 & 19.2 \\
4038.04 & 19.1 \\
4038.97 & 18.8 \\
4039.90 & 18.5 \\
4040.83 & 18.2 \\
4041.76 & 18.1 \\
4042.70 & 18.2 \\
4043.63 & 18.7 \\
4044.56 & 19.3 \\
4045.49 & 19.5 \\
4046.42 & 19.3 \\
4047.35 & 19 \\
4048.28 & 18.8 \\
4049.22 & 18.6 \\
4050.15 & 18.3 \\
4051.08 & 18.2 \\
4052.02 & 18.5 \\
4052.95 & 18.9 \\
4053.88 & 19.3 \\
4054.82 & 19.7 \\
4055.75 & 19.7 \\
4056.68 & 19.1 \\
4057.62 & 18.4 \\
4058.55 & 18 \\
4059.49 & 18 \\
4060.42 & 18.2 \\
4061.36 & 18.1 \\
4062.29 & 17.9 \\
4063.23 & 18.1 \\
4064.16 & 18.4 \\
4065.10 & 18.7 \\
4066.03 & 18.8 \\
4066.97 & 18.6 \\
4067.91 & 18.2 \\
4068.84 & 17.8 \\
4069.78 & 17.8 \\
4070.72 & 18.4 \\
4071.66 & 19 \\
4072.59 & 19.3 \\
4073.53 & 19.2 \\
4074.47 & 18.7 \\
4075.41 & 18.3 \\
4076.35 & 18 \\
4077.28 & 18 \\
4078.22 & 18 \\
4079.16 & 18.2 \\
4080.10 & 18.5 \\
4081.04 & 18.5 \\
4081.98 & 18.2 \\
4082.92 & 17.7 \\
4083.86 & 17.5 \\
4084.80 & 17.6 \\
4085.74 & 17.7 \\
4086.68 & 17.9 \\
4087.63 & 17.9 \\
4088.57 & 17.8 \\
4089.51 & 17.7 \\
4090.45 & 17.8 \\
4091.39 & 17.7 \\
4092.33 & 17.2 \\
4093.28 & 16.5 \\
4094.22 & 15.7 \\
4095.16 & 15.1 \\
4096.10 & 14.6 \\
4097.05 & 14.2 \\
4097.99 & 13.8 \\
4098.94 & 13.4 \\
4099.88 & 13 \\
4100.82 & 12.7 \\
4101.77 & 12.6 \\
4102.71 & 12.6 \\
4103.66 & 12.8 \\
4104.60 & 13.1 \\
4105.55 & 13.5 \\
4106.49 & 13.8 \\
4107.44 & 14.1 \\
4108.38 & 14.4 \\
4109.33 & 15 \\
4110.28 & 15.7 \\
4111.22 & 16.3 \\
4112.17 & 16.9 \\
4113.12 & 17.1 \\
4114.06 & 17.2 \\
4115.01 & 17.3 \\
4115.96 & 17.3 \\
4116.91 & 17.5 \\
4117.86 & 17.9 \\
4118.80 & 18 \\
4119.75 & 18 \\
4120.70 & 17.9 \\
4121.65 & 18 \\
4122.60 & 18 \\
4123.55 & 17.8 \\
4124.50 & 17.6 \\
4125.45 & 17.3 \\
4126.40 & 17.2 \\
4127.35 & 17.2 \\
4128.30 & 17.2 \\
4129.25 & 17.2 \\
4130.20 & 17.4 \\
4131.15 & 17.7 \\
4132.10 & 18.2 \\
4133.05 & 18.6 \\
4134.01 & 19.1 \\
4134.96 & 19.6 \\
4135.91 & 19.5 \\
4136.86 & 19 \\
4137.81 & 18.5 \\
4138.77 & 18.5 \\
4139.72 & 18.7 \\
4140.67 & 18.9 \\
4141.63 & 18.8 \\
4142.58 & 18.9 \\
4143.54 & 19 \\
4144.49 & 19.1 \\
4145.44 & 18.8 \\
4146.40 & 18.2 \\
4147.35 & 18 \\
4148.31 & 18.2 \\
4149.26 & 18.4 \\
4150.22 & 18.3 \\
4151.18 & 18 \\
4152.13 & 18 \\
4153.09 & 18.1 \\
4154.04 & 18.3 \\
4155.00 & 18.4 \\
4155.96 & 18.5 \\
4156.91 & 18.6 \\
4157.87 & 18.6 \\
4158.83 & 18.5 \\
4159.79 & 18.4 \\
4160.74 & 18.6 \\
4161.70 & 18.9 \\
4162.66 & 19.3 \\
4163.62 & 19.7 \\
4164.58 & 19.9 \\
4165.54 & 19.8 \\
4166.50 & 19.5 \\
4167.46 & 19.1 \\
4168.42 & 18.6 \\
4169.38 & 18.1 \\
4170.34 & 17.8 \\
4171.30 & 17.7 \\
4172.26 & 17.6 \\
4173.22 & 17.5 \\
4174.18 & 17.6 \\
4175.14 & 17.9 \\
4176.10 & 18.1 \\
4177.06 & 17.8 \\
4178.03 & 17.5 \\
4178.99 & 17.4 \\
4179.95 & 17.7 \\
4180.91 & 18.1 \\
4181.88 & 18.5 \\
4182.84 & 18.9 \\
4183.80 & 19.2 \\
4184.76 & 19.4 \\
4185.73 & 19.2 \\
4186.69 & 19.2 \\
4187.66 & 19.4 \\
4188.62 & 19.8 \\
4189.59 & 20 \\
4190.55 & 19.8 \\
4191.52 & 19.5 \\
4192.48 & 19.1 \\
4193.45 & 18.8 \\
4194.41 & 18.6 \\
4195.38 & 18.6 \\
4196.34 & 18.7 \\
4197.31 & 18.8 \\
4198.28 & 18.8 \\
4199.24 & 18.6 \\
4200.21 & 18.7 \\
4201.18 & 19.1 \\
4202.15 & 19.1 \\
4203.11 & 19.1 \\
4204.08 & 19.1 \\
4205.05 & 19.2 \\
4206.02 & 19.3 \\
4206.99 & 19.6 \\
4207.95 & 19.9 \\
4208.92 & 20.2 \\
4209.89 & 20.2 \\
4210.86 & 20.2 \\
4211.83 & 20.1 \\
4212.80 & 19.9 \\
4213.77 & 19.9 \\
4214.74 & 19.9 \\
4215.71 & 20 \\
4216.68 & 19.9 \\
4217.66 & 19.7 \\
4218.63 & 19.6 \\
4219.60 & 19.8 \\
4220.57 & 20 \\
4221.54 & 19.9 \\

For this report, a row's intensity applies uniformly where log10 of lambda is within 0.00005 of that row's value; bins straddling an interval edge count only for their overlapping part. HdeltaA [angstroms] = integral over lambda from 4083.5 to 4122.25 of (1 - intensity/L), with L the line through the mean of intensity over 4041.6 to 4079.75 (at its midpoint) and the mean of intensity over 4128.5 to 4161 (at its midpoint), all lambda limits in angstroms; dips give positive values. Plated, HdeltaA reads 5.4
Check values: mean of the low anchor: 18.6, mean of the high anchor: 18.5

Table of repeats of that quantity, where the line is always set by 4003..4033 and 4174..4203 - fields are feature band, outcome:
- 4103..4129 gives 3.45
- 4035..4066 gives 0.68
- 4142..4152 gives 0.20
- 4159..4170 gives -0.14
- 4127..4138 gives 0.36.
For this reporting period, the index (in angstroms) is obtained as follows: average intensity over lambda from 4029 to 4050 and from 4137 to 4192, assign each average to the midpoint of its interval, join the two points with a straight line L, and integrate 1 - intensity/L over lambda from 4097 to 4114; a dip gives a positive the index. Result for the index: 4.1 angstroms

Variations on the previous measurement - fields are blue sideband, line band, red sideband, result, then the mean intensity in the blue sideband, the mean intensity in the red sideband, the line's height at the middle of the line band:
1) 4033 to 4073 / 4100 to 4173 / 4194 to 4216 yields 5.7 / 18.7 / 19.4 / 19.1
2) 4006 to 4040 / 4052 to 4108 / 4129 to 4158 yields 5.3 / 19.2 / 18.5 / 18.9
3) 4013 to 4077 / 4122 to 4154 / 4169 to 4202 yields 0.7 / 18.9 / 18.6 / 18.7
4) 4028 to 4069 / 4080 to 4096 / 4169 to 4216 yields 1.2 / 18.7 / 18.9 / 18.8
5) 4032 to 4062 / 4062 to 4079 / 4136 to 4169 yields 0.3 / 18.8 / 18.7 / 18.8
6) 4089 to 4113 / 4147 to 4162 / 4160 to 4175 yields -0.4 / 14.8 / 18.6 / 17.9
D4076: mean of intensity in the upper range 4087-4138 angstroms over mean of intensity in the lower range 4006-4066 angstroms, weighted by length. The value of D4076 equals 0.9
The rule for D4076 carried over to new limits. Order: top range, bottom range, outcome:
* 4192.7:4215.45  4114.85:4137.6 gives 1.08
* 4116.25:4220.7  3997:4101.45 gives 1.02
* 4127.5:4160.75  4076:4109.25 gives 1.16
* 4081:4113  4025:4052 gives 0.82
